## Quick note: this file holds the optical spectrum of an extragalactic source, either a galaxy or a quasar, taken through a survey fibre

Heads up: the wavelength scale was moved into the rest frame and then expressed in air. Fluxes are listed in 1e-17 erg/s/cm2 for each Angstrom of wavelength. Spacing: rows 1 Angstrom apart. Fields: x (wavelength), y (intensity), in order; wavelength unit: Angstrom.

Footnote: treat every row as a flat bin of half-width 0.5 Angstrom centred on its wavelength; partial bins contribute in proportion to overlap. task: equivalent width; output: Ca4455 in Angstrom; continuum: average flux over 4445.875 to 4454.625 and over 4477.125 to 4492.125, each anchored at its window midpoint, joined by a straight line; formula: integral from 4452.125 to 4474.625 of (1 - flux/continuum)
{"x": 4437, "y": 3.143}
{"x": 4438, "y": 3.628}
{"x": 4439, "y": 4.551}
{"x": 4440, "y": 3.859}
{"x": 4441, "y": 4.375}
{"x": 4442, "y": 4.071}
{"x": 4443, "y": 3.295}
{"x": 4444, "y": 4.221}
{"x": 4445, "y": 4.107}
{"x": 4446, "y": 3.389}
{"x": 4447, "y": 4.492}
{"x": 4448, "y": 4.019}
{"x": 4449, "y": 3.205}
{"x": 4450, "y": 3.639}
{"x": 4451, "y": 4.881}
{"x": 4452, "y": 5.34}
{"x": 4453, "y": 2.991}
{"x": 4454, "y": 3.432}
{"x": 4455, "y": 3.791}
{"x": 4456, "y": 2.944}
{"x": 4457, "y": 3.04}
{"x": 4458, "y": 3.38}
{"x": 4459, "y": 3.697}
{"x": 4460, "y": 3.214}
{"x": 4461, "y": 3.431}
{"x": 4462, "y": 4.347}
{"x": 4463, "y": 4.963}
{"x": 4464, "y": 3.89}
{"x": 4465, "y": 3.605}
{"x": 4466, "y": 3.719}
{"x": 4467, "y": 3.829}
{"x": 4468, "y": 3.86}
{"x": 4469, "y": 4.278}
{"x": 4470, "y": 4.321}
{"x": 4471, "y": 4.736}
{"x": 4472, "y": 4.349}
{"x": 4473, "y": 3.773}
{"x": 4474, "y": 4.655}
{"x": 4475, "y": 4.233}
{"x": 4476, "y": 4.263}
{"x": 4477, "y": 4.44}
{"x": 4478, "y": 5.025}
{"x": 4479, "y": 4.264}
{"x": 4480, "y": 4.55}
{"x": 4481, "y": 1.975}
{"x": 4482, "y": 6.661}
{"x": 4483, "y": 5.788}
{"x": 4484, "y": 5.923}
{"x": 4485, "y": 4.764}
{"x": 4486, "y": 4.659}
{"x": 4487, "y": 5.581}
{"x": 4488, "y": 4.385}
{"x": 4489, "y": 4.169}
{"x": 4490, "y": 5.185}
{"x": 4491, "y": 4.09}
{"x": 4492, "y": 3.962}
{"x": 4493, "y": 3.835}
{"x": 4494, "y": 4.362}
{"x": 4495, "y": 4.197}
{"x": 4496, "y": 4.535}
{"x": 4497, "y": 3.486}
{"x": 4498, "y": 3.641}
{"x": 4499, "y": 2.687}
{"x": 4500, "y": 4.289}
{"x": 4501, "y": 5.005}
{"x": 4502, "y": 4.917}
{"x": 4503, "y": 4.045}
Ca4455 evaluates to 2.1 Angstrom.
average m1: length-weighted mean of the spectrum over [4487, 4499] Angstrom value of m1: 4.17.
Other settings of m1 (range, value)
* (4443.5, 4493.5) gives 4.19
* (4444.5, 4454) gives 3.98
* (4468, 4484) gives 4.51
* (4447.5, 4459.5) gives 3.7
